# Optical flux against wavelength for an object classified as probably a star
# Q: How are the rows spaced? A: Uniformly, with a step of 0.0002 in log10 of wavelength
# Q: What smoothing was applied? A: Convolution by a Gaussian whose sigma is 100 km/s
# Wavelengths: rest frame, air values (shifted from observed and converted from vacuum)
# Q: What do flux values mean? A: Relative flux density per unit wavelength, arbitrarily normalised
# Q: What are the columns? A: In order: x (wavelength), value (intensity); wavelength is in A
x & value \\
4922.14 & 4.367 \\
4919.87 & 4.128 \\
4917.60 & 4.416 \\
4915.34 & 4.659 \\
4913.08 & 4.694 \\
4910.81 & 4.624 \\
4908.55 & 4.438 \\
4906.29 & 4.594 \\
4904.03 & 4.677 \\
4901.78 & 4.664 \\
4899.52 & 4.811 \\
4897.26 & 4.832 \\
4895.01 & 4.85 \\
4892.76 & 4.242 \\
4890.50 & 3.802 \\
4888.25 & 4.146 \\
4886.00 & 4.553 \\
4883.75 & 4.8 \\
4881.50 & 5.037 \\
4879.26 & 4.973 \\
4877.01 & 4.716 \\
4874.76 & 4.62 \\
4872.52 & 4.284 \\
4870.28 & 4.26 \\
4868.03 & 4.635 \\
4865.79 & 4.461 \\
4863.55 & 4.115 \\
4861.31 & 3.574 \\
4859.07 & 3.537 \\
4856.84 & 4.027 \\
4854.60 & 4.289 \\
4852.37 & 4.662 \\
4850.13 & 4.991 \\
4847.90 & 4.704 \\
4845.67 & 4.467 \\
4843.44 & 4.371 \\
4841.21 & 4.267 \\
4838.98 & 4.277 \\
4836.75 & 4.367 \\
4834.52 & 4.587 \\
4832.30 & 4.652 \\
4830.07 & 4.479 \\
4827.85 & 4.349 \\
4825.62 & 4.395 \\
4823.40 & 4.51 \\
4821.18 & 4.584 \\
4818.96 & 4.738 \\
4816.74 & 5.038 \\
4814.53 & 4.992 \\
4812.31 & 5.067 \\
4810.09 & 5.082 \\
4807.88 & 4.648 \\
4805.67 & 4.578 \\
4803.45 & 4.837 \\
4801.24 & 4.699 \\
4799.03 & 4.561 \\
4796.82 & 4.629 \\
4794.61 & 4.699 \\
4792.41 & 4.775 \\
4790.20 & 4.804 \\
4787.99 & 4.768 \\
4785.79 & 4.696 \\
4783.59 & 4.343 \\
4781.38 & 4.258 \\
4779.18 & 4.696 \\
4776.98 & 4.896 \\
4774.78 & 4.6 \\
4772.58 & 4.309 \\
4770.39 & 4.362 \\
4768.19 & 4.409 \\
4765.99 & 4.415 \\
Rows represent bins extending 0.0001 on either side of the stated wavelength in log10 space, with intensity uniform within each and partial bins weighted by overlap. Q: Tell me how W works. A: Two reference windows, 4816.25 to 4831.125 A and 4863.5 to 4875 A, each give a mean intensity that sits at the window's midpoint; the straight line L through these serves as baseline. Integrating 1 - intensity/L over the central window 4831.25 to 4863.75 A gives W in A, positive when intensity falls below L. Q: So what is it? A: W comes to 1.1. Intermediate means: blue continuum 4.57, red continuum 4.41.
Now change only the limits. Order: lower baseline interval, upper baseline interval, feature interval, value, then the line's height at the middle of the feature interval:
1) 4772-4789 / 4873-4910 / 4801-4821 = -1.1 A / 4.59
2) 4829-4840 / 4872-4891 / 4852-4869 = 1.5 A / 4.53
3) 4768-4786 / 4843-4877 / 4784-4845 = -2.9 A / 4.43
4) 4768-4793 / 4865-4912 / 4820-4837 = 0.3 A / 4.58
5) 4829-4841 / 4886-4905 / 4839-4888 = 0.5 A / 4.48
